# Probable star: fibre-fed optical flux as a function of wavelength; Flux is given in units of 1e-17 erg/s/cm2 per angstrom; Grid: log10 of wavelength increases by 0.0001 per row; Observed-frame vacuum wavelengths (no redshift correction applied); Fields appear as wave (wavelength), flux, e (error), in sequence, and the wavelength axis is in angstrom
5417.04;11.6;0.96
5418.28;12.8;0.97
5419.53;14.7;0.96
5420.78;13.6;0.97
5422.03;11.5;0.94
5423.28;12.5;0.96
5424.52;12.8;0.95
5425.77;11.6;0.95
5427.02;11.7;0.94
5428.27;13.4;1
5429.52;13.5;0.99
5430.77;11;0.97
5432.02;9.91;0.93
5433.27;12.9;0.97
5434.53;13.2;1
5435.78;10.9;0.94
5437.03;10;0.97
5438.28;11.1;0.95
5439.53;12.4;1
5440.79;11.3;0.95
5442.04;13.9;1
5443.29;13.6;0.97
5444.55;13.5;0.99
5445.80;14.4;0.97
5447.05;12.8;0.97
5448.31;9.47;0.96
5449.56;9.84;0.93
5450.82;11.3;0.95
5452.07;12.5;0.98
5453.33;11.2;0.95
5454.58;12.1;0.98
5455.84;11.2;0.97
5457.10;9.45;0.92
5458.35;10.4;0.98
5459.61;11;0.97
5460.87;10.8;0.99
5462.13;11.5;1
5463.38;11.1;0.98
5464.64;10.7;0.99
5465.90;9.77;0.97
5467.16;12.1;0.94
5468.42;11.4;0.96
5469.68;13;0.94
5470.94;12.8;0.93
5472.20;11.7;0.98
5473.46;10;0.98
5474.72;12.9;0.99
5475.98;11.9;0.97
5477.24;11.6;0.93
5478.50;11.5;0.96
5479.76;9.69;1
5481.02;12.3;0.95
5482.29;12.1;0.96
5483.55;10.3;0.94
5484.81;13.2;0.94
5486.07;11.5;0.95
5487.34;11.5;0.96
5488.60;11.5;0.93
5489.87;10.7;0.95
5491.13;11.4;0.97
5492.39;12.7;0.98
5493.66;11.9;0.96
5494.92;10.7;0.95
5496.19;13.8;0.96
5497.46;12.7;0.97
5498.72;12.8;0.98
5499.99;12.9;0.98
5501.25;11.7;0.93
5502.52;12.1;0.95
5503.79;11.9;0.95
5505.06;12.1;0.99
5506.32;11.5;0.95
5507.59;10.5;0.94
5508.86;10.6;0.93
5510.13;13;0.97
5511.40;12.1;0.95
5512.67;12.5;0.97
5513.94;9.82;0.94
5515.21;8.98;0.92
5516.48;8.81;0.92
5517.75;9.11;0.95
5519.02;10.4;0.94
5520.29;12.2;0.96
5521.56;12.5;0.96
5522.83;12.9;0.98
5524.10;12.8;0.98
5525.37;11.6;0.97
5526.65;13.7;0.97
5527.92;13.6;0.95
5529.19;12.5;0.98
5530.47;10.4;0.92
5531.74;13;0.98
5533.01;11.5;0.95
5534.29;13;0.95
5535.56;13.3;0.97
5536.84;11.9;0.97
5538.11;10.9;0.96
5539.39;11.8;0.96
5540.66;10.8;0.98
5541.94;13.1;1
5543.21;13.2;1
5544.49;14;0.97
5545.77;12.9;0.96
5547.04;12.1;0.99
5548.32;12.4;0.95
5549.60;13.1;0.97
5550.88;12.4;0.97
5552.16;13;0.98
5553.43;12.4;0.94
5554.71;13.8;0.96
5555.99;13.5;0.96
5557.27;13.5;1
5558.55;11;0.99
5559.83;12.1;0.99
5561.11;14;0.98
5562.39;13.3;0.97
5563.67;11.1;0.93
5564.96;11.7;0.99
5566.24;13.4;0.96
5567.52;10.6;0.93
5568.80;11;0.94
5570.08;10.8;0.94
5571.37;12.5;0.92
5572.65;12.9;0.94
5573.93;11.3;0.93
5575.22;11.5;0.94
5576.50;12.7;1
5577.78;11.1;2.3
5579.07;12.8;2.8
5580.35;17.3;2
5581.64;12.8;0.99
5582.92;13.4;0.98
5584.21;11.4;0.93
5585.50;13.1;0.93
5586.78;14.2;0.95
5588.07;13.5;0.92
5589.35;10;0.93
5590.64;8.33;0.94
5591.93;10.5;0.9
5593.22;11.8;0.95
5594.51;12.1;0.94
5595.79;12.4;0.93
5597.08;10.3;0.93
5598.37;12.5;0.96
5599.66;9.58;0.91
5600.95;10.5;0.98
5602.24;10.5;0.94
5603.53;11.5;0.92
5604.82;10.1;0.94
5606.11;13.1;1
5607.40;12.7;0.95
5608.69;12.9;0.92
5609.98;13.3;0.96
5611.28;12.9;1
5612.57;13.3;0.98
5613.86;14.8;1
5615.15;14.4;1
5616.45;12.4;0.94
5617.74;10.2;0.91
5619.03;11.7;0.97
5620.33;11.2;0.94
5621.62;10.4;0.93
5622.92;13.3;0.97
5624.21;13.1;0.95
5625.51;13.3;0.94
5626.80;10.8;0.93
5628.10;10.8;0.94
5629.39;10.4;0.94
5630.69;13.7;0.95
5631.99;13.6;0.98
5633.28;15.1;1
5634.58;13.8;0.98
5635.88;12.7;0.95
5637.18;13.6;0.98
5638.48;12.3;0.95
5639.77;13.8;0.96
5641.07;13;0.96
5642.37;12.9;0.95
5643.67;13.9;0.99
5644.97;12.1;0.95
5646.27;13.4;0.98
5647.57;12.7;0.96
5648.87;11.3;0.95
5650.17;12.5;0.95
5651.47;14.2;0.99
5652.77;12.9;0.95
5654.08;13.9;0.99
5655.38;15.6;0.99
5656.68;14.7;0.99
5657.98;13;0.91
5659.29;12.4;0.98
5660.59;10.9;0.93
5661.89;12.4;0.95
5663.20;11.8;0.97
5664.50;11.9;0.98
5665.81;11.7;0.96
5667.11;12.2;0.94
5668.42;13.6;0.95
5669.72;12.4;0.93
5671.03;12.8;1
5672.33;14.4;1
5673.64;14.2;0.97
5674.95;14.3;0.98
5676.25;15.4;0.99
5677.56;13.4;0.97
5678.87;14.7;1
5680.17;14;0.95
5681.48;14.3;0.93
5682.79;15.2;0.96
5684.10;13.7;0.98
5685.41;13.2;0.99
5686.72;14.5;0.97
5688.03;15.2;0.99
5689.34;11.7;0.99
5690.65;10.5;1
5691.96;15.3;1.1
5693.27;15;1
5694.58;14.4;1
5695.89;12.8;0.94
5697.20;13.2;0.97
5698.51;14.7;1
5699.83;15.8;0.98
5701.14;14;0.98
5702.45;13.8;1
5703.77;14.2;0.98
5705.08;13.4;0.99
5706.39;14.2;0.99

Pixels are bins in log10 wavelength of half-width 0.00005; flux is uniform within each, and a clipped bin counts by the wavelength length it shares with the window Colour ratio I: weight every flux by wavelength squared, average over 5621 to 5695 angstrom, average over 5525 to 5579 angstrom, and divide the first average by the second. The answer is 1.1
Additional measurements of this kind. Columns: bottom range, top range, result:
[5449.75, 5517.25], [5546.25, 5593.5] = 1.11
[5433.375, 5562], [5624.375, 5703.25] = 1.19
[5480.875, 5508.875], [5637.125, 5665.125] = 1.15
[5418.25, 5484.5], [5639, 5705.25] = 1.24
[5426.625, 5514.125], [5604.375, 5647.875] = 1.15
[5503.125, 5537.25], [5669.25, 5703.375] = 1.27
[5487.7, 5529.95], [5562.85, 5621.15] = 1.06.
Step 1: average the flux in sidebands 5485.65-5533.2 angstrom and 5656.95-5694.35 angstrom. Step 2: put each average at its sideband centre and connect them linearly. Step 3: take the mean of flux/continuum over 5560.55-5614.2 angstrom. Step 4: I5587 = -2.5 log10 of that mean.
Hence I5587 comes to 0.03 mag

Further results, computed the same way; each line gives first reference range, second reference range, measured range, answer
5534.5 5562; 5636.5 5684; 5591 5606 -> 0.166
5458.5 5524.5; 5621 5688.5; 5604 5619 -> 0.005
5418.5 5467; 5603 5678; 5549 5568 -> -0.017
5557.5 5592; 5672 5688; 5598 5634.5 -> 0.068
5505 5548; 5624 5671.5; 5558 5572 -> 0.019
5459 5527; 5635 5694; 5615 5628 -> 0.084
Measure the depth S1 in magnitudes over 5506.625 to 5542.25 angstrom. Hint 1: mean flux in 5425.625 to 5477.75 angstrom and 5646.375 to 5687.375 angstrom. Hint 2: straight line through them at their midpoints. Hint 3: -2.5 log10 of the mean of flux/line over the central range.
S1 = 0.05 mag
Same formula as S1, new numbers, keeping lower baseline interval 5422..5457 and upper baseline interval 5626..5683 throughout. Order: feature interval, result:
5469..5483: 0.04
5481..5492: 0.06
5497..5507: 0.01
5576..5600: 0.06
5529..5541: 0.05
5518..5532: 0.02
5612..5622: 0.05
